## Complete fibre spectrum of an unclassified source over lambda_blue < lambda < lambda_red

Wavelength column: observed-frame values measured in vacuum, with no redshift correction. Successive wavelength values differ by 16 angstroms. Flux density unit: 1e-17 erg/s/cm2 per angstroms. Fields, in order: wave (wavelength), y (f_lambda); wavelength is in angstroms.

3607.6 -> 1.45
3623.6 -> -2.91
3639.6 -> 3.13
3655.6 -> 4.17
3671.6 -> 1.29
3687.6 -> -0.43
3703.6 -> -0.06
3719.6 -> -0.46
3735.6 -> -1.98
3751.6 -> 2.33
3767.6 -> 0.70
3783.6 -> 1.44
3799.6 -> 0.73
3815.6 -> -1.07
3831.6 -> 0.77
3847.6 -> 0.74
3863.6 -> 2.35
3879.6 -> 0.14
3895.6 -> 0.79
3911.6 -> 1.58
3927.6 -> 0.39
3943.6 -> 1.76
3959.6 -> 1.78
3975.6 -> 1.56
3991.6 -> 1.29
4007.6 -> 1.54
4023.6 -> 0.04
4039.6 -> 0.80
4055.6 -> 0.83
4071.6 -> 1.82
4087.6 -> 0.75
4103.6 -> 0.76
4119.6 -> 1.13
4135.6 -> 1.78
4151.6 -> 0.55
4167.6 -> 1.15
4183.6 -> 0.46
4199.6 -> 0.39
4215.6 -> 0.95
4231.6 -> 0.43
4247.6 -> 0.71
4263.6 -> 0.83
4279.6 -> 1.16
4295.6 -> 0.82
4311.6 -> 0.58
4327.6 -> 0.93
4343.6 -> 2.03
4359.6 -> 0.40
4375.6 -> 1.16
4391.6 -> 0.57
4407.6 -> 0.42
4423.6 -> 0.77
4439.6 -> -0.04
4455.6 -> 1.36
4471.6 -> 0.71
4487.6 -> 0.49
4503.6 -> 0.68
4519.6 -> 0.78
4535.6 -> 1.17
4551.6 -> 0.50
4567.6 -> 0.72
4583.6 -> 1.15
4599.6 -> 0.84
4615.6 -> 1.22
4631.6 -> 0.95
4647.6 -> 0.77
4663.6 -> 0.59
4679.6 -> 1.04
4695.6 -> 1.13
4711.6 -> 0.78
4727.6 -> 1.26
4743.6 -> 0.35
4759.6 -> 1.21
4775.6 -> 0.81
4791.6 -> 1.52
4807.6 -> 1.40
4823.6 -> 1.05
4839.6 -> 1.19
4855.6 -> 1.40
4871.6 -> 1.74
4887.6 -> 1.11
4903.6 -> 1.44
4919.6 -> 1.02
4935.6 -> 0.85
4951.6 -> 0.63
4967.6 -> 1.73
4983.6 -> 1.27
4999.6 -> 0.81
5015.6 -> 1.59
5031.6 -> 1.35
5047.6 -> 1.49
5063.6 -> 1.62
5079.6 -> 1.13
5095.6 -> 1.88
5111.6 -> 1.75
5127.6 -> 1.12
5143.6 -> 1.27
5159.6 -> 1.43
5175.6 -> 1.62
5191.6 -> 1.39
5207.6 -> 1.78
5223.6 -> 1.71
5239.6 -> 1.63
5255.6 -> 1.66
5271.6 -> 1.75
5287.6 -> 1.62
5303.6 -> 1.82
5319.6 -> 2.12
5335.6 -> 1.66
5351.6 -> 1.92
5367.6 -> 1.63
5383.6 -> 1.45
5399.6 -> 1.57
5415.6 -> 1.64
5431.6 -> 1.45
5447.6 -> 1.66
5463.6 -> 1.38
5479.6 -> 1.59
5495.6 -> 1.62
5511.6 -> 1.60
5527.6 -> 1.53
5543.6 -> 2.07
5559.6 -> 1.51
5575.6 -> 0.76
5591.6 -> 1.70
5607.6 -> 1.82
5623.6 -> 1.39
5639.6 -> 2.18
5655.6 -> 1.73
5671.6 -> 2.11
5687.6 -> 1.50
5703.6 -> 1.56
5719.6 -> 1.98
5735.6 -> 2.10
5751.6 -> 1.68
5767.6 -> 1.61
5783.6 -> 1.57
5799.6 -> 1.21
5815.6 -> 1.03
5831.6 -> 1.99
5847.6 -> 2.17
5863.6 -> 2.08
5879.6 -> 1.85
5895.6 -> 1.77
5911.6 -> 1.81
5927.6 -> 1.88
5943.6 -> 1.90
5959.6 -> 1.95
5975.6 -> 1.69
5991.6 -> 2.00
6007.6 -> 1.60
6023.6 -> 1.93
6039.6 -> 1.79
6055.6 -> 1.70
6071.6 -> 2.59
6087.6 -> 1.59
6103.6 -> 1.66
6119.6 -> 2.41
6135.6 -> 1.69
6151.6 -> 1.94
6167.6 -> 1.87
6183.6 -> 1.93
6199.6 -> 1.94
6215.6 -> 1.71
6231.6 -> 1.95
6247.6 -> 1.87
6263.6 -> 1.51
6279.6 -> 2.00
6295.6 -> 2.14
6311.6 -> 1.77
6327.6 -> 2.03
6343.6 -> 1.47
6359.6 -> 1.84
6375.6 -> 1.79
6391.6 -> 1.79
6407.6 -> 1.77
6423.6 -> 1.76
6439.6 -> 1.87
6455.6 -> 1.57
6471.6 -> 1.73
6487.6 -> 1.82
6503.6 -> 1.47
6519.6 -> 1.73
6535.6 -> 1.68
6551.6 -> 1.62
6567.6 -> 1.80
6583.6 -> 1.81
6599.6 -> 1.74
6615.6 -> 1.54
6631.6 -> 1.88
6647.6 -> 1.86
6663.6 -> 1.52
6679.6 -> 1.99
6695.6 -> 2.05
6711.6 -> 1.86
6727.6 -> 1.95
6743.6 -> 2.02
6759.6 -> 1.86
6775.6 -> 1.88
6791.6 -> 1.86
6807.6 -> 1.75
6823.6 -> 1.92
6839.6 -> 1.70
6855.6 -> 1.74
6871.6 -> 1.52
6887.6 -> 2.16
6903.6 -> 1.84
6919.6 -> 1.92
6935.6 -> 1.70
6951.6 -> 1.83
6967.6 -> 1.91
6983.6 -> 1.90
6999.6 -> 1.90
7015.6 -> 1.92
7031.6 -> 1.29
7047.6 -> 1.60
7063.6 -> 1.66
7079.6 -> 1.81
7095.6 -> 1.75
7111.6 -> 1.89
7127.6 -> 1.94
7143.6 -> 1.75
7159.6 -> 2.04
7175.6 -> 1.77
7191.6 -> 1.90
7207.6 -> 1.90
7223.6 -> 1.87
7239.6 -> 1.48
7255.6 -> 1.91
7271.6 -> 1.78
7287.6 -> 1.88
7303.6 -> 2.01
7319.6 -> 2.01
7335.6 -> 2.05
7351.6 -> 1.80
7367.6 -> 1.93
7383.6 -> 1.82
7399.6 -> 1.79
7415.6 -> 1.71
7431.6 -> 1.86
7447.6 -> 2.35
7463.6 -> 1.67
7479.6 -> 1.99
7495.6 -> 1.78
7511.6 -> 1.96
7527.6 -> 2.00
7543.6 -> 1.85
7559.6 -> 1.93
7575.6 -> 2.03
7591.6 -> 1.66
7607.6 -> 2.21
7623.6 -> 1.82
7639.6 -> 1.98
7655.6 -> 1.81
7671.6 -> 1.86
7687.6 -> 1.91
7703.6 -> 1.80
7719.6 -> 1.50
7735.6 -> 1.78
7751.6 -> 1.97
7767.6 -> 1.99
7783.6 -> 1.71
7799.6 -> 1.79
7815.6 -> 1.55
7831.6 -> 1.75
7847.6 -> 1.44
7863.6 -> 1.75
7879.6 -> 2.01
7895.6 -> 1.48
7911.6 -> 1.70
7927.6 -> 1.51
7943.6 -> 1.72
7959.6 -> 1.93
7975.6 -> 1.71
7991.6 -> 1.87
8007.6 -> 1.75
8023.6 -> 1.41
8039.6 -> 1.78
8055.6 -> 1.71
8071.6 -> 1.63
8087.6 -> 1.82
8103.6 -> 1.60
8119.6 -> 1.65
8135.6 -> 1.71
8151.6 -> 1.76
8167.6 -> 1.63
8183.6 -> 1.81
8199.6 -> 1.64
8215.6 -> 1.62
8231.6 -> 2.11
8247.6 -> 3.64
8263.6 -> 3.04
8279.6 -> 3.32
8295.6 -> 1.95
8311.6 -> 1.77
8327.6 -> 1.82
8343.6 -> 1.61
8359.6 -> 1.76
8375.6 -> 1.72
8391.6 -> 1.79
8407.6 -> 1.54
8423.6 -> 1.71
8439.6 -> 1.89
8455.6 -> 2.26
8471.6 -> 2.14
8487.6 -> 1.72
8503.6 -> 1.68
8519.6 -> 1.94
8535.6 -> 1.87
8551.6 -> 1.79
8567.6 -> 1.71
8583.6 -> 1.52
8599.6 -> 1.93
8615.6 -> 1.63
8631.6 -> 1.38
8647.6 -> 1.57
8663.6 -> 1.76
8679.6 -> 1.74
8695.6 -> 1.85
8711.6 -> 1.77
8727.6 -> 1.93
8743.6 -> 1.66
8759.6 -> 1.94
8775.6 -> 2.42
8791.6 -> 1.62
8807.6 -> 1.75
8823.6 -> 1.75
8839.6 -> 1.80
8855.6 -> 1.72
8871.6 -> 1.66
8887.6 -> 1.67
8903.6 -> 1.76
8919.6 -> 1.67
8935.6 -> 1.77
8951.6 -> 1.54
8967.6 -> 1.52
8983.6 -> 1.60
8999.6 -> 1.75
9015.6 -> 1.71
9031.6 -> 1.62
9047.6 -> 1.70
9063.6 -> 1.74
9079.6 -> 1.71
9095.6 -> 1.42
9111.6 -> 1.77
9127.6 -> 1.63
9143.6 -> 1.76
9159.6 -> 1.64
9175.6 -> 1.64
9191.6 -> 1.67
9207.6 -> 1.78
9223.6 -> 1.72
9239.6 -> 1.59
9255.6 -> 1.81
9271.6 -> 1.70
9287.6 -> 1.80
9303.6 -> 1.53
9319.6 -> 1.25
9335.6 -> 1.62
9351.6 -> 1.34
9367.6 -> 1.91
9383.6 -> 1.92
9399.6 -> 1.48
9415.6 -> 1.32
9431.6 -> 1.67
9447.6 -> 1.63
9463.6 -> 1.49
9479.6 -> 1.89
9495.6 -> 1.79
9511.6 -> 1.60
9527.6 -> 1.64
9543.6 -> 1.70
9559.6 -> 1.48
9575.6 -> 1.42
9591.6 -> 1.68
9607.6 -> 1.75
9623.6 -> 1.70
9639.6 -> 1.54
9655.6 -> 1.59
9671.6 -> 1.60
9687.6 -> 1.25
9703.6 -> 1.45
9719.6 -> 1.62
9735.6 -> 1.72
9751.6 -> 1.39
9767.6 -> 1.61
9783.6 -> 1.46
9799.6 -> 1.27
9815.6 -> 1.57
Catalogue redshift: 0.26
